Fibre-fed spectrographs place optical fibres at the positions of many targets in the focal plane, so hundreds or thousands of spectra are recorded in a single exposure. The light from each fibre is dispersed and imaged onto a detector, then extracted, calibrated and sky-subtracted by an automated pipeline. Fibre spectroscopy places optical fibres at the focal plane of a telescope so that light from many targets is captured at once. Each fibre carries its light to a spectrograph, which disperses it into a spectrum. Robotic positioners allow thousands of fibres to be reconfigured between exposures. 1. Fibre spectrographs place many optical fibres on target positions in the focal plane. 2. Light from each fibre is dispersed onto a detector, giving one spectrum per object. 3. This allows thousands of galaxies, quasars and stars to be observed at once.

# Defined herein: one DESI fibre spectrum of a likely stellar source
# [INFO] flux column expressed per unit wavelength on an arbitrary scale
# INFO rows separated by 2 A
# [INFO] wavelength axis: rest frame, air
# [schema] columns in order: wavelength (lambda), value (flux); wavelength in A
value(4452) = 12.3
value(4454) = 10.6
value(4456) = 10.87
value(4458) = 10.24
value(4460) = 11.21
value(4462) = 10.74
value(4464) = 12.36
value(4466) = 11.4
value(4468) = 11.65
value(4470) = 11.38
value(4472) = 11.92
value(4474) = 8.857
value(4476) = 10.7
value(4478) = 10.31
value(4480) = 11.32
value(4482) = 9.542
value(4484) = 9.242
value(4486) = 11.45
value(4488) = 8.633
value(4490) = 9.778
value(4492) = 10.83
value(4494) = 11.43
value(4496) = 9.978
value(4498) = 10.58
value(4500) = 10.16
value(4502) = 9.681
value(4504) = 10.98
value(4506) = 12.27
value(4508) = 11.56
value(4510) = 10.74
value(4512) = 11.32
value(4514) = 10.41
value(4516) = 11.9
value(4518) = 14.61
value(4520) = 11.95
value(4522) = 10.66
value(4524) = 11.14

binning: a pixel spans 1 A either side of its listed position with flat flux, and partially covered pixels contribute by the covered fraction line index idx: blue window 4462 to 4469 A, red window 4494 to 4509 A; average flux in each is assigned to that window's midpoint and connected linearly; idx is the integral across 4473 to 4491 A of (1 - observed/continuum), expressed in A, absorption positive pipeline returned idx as 2.0 A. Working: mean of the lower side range 11.7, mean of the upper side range 10.8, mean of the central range 9.98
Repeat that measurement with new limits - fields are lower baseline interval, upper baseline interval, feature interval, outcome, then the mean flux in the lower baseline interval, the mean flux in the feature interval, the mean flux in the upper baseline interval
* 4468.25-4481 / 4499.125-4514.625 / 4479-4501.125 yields 1.2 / 10.8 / 10.3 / 10.9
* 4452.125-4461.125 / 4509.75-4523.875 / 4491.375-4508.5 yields 1.0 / 10.9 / 10.8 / 11.7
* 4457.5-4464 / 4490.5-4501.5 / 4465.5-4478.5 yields 0.0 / 11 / 10.9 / 10.5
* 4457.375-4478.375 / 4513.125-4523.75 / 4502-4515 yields 0.7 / 11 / 11.1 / 11.9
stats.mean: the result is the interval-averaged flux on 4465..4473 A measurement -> 11.6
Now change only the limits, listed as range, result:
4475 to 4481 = 10.8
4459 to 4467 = 11.4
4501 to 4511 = 11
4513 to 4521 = 12.2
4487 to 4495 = 10.2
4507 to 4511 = 11.2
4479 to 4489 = 10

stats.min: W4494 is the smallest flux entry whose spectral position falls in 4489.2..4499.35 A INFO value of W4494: 9.778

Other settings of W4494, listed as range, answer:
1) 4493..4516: 9.681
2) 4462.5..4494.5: 8.633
